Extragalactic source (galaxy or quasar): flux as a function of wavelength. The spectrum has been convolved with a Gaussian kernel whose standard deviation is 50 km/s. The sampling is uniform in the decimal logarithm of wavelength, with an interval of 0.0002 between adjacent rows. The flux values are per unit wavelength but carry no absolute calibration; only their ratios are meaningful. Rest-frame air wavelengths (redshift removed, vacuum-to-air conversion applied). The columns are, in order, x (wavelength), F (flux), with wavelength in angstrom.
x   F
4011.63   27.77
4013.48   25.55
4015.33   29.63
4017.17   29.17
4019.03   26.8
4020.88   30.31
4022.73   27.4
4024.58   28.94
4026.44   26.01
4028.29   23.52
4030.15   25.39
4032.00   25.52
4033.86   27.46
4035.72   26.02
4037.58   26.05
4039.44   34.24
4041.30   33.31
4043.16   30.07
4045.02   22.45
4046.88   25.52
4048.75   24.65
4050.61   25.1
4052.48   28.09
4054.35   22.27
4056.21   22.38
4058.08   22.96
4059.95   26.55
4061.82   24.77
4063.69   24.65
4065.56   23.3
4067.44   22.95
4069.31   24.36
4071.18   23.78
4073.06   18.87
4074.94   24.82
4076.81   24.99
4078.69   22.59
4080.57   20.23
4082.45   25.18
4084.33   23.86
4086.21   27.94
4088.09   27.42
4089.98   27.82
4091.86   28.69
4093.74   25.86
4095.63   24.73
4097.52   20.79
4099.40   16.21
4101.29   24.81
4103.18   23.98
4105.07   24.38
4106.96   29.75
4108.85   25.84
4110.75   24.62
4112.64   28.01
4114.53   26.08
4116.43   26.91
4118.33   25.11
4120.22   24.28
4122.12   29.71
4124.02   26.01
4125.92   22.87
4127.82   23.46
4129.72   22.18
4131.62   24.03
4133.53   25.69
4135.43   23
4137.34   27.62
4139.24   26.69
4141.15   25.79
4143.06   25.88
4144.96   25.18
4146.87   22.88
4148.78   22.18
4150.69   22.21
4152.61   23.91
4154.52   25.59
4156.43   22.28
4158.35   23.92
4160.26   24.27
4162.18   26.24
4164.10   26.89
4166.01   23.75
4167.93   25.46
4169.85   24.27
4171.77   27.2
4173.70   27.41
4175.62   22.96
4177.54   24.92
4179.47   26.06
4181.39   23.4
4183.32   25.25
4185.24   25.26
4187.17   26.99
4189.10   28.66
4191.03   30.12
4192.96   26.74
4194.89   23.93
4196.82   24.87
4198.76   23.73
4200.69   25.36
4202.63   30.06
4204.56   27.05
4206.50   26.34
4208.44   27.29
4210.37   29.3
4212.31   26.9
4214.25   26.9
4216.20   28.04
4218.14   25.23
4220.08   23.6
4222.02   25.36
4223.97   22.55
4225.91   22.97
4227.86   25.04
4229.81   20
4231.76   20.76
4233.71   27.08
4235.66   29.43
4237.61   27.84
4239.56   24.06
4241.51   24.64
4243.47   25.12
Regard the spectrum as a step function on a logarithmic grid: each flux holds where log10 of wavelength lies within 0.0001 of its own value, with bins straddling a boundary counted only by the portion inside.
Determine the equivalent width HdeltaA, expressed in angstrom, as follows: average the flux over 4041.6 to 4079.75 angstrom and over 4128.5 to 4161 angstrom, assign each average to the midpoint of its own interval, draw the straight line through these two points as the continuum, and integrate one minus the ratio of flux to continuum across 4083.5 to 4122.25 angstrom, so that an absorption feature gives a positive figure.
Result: -1.8 angstrom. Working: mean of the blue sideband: 24.4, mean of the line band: 25.5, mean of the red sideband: 24.3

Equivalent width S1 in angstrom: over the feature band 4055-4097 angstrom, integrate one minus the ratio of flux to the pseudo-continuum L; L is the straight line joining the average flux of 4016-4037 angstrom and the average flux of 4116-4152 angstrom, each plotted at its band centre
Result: 2.45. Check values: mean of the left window 27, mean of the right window 24.8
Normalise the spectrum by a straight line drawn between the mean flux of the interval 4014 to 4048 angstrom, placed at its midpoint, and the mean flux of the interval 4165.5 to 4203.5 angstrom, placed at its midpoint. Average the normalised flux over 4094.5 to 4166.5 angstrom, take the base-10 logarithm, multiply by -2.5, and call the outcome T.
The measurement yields 0.075 mag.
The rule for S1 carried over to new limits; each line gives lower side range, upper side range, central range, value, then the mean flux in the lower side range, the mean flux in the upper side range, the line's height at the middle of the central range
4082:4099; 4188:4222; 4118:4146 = 0.8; 25.5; 26.7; 25.9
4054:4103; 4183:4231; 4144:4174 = 0.8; 24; 25.9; 25.2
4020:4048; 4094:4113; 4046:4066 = 1.4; 27.5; 24.3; 26.4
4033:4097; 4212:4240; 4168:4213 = -2.1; 25.4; 25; 25.1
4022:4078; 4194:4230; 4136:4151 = 0.4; 25.5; 25.6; 25.6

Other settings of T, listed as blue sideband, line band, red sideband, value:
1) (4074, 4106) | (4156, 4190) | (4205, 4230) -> -0.01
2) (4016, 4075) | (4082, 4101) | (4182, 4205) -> 0.05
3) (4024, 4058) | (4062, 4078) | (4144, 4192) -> 0.11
